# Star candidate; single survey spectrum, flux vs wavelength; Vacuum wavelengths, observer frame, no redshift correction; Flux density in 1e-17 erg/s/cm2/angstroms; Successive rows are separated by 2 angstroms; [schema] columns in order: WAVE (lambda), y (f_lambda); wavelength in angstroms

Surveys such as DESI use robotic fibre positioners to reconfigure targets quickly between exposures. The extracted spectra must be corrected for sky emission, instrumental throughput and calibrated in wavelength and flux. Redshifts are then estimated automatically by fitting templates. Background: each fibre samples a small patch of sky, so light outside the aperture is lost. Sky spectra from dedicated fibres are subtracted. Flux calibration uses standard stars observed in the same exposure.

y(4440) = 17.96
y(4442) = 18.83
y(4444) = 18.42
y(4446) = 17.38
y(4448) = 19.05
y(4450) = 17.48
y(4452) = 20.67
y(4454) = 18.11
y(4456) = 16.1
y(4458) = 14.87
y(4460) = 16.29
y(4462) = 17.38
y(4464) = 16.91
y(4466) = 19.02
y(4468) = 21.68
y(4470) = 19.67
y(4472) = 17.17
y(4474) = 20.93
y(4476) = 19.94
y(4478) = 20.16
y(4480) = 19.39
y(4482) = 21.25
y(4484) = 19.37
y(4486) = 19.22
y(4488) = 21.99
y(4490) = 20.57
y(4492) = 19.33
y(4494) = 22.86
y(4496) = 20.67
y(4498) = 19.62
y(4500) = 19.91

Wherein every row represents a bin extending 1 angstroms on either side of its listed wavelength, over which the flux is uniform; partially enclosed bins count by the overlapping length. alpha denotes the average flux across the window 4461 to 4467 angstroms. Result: 17.8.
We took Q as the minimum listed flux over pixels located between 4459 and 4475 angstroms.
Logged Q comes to 16.29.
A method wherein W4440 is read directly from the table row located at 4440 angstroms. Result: 17.96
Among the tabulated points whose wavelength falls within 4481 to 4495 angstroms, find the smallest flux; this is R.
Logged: 19.22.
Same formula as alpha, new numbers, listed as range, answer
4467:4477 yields 19.9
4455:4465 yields 16.3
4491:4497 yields 21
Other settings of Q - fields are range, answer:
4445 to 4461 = 14.87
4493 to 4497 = 20.67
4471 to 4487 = 17.17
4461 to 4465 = 16.91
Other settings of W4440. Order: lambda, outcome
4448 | 19.05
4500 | 19.91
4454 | 18.11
